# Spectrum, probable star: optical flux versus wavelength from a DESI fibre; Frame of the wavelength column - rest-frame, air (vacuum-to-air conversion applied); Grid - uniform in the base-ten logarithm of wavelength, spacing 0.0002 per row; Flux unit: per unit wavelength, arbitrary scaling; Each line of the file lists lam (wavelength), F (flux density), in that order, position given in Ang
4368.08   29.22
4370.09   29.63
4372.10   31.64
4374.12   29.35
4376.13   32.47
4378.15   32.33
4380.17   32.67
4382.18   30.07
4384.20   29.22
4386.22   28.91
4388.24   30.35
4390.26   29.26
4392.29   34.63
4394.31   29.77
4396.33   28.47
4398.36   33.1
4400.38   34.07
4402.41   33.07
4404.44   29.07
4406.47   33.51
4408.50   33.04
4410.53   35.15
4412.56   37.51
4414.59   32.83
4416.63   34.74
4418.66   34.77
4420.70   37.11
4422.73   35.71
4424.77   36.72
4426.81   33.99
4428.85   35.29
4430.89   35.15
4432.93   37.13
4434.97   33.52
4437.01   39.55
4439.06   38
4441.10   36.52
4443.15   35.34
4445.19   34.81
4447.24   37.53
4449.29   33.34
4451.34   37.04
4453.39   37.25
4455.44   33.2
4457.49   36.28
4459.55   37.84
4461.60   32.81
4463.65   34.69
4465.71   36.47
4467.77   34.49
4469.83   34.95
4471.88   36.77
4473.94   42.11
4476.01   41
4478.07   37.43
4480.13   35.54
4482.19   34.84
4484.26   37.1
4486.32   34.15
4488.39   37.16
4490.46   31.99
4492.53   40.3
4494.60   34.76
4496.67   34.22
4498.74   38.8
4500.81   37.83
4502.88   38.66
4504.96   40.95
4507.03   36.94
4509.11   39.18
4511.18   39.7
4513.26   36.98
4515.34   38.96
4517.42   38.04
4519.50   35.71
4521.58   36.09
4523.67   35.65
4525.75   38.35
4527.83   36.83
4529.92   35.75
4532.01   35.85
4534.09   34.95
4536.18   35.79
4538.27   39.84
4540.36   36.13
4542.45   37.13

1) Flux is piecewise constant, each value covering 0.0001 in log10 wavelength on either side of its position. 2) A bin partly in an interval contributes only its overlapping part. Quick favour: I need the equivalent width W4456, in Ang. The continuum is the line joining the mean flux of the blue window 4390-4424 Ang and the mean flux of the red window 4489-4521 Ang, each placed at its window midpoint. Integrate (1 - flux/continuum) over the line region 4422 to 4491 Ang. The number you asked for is -1.2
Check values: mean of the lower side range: 33.4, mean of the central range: 36.1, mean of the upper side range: 37.5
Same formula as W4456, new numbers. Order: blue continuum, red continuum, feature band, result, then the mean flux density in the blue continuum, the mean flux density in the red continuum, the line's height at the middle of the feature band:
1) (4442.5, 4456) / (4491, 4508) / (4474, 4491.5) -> 0.2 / 35.6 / 37.7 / 37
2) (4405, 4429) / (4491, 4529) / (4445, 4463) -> 0.2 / 34.9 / 37.6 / 36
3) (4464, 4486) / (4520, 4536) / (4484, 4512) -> -0.5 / 36.9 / 36.2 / 36.6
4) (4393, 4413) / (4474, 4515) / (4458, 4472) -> 0.2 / 32.6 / 37.4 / 35.8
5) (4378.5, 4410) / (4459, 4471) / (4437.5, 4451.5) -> -0.9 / 31.4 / 35.1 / 34.1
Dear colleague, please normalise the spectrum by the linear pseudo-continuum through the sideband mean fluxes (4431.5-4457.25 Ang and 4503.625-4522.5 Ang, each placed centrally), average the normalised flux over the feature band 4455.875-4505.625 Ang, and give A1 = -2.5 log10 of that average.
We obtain 0.015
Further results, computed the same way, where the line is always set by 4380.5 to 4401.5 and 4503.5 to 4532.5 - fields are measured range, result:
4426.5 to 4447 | -0.09 mag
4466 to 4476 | -0.07 mag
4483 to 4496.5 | 0.01 mag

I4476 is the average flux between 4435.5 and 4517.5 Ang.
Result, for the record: 36.8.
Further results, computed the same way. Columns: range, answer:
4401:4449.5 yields 35.2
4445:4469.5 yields 35.5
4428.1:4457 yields 36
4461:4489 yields 36.4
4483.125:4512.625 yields 37.3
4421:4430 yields 35.6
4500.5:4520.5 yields 38.3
